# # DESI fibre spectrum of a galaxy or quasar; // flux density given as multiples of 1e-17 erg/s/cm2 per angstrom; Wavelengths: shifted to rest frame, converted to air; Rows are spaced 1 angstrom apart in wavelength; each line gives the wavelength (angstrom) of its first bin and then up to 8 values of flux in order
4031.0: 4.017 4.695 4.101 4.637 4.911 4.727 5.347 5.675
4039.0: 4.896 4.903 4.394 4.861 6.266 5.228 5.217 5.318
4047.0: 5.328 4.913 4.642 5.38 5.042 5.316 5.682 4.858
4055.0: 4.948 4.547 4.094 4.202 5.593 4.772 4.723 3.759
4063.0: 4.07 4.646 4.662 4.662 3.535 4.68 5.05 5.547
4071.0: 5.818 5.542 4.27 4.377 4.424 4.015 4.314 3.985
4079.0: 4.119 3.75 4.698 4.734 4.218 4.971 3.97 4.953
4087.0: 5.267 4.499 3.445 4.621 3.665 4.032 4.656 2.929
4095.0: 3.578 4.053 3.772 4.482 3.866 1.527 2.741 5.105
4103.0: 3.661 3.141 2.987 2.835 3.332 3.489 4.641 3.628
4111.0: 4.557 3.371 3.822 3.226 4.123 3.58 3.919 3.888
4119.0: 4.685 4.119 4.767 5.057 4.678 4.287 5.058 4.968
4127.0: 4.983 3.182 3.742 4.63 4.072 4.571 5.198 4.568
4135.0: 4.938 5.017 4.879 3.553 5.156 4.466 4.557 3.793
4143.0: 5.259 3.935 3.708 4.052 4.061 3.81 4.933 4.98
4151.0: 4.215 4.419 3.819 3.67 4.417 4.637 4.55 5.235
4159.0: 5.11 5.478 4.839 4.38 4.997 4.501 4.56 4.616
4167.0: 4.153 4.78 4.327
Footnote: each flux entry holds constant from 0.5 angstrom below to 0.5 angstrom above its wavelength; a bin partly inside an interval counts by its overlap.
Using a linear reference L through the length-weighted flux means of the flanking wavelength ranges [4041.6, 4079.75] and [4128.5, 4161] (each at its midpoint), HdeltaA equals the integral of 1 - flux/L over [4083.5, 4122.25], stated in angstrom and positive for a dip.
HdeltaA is 6.1 angstrom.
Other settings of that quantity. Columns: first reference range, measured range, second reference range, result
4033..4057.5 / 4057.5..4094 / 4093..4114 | -1.8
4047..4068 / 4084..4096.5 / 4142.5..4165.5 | 1.3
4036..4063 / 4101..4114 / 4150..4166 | 3.0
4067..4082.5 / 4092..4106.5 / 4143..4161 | 3.2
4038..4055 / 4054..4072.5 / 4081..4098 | 0.3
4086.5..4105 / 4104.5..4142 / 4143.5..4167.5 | -1.0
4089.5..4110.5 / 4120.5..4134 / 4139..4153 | -1.7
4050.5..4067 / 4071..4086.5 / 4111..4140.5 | 0.4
